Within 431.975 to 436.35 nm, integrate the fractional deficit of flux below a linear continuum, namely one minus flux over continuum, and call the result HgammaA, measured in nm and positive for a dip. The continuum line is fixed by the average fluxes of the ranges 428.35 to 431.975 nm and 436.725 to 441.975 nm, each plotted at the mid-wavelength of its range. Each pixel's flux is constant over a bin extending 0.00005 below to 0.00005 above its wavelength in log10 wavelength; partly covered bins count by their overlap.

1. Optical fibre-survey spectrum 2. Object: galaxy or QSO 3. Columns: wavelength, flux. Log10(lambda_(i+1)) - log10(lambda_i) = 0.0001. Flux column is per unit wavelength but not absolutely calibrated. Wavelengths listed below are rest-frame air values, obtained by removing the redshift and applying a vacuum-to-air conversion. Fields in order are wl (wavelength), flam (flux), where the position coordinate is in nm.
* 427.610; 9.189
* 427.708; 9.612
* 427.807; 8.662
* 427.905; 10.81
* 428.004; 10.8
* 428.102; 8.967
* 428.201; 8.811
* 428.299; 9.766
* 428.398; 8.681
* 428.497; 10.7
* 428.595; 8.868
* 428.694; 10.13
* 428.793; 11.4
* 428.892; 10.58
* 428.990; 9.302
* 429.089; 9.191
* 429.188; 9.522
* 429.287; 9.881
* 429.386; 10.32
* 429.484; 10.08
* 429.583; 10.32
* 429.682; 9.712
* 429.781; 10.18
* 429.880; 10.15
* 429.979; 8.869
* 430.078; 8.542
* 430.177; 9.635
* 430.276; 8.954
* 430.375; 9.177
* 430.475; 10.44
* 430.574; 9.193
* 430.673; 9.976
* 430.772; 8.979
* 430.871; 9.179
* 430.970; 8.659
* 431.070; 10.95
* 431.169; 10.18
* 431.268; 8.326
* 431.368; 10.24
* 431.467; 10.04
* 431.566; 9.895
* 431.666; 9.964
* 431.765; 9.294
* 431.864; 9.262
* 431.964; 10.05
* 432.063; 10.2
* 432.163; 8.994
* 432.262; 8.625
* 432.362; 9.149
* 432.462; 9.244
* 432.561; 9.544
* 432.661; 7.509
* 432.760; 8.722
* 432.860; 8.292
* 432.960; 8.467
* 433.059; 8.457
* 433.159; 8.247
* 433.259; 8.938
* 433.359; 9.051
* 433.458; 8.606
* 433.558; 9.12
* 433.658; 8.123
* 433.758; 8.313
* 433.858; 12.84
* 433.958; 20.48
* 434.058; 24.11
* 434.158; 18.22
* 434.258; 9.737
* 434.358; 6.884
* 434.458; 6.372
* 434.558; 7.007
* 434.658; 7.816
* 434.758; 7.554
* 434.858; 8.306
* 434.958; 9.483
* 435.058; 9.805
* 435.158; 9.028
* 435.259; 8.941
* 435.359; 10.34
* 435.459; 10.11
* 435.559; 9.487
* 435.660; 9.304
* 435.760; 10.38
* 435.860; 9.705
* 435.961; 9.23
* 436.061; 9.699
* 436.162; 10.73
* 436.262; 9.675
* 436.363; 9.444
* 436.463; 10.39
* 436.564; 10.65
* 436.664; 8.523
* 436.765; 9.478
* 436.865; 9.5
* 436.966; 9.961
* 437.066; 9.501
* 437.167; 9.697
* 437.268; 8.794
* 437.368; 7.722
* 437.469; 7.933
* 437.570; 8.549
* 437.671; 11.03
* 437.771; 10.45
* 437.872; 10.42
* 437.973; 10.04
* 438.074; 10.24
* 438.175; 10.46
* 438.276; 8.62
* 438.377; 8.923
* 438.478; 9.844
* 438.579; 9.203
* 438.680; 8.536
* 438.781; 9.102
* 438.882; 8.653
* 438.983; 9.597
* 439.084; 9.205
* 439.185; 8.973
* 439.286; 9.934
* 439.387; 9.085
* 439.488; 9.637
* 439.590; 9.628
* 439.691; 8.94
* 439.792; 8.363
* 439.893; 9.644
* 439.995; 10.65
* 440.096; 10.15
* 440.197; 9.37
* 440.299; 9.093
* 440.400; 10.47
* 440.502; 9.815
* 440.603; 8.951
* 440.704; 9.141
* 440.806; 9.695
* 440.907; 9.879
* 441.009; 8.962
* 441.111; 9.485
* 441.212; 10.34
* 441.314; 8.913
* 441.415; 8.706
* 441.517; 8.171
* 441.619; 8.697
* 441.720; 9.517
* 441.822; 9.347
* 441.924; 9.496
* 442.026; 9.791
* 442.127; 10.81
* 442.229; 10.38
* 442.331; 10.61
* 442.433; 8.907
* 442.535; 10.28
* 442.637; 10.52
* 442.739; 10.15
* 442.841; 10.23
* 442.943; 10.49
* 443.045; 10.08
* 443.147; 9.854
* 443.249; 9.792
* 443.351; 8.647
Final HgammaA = -0.12 nm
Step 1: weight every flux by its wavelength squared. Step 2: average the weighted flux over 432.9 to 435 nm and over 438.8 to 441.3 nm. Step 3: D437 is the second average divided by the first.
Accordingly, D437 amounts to 0.9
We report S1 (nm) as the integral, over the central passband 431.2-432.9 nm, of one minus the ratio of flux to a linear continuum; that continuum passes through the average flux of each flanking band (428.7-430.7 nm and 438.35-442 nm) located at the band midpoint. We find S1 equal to 0.07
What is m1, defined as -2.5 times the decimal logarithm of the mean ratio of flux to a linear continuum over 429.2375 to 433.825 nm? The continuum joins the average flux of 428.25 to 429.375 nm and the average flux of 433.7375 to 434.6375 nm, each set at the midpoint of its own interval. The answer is 0.198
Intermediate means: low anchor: 9.83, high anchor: 12.6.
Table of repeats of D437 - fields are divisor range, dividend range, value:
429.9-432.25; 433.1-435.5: 1.10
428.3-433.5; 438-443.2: 1.06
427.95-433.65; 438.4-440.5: 1.04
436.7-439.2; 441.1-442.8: 1.05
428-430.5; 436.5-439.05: 1.01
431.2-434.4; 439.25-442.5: 0.97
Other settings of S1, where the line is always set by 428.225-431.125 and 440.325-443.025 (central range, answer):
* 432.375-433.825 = 0.15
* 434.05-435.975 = -0.02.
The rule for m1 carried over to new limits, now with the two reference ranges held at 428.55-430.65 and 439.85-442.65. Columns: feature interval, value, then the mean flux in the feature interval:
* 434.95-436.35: 0.00 mag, 9.7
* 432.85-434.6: -0.11 mag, 10.7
